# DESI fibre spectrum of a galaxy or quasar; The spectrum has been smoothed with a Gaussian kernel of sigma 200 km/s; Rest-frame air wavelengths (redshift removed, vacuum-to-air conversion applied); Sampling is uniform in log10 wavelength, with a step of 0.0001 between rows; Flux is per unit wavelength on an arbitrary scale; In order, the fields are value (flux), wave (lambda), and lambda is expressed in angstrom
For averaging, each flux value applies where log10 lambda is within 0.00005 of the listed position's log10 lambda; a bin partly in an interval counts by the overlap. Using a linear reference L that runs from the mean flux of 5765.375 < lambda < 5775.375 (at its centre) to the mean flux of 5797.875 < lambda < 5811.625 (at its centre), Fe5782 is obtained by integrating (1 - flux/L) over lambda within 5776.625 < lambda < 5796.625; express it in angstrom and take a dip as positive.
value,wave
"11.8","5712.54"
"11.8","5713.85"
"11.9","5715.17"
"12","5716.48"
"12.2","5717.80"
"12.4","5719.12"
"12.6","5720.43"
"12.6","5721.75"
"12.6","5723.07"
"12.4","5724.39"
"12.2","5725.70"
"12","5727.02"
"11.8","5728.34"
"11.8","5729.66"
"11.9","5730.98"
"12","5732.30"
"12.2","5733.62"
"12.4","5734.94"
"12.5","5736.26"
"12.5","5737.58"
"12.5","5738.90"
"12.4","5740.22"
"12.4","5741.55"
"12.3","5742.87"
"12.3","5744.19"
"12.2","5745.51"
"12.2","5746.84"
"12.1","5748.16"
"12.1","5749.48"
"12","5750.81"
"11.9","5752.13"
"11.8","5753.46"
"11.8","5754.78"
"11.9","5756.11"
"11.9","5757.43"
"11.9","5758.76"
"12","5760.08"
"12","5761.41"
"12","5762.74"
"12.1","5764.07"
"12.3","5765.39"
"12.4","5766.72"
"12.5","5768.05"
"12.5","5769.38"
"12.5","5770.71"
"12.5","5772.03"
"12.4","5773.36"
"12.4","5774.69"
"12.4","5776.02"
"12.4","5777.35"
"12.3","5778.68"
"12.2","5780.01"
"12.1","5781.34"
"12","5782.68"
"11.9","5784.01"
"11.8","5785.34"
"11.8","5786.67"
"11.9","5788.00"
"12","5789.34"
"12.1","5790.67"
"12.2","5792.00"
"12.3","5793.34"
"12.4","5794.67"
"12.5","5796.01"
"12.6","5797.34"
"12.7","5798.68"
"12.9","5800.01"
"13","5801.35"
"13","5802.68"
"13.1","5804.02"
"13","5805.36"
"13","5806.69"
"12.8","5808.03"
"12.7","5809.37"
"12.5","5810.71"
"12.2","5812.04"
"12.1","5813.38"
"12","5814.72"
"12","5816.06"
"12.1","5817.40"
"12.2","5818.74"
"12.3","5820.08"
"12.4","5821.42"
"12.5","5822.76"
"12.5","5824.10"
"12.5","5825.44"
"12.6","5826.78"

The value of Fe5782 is 0.81 angstrom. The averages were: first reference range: 12.4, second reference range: 12.9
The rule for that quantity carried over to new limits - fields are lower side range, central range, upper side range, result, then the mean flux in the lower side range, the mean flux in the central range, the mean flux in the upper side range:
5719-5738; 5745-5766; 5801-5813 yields 0.73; 12.3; 12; 12.8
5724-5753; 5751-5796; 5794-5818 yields 0.91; 12.2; 12.1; 12.6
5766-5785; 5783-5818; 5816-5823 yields -0.36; 12.3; 12.4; 12.3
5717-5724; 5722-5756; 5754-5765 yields 0.14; 12.5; 12.2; 12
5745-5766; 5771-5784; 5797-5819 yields -0.04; 12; 12.3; 12.6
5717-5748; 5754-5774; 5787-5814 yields 0.36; 12.3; 12.2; 12.5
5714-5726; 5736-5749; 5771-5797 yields -0.06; 12.3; 12.3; 12.2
